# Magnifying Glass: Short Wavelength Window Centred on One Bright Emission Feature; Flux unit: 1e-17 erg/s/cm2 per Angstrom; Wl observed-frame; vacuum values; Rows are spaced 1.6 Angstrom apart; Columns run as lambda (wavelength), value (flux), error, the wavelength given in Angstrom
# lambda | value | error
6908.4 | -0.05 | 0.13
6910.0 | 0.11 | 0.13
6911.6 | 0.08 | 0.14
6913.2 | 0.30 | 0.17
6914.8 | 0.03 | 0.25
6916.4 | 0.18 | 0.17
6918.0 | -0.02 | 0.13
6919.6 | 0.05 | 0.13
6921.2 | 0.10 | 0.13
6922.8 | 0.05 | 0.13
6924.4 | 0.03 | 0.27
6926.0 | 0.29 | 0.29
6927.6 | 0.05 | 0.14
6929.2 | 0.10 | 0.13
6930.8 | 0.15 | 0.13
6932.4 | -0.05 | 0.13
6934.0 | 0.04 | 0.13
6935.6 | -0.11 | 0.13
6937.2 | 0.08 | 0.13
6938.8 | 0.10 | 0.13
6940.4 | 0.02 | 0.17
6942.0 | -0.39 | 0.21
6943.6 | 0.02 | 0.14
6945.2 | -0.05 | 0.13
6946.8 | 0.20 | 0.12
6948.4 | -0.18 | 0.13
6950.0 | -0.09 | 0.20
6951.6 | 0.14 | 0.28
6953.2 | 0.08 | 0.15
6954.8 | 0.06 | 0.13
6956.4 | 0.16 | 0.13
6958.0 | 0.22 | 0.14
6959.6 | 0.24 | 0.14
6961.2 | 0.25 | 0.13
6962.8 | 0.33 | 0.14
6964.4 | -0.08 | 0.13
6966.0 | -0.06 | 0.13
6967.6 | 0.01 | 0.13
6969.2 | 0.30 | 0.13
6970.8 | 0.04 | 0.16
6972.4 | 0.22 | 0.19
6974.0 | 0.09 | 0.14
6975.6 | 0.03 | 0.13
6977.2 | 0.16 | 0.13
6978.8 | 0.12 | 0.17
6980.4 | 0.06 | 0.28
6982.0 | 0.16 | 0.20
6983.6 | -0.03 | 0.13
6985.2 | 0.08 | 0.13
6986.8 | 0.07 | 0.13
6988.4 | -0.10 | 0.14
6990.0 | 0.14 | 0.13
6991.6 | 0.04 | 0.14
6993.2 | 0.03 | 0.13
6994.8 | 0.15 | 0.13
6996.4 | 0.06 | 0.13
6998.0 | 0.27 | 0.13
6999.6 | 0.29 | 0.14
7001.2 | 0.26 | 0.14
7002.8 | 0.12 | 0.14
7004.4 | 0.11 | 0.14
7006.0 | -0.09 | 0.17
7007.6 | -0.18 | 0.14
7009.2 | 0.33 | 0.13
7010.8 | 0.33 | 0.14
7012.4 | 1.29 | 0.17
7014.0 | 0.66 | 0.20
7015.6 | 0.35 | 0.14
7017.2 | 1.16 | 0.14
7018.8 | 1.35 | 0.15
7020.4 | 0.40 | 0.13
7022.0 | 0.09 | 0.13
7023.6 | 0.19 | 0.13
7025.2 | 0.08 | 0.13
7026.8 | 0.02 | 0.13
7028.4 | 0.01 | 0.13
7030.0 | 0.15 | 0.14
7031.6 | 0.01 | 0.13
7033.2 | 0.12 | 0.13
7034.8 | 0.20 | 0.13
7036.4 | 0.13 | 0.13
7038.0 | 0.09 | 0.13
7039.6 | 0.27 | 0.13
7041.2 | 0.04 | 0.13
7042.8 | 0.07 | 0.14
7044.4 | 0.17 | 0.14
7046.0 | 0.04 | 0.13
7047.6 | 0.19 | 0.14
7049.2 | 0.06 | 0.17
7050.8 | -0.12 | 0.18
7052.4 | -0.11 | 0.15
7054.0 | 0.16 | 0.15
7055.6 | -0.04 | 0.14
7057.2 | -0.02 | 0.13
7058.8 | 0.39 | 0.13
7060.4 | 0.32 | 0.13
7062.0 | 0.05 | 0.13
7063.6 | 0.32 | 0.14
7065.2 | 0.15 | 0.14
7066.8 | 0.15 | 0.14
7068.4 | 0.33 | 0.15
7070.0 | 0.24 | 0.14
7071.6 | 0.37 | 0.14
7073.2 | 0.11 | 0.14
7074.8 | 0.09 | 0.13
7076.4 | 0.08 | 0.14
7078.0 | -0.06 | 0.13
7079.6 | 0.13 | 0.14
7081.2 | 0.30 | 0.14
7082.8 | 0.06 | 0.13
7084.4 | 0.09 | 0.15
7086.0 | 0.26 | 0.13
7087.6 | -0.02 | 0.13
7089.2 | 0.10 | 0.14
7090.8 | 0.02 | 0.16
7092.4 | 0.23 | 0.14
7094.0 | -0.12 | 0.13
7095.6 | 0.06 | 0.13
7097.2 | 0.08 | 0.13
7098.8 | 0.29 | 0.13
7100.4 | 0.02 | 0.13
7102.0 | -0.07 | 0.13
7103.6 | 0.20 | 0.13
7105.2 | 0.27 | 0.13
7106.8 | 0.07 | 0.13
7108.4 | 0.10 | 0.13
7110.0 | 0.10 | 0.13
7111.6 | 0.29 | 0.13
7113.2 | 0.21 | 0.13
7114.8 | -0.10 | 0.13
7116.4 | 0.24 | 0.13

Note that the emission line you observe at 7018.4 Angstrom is [O II]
